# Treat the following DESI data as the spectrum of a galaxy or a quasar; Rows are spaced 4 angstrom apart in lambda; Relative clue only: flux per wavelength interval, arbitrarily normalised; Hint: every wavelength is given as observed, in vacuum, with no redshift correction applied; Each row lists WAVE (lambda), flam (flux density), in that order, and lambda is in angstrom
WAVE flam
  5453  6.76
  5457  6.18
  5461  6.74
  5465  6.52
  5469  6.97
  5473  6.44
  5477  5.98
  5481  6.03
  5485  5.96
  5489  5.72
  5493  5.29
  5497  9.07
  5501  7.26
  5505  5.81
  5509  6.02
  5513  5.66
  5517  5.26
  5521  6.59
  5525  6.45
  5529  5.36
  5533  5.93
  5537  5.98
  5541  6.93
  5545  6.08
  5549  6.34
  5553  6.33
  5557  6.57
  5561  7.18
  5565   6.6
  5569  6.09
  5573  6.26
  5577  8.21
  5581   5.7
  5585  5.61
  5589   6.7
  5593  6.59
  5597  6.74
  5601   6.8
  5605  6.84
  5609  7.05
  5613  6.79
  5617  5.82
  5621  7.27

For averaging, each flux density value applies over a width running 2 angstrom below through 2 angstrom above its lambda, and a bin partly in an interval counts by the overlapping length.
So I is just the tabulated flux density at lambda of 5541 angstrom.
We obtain 6.93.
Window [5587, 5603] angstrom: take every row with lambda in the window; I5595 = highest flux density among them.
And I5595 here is 6.8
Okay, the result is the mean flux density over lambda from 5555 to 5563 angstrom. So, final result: 6.88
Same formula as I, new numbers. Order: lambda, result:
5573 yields 6.26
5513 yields 5.66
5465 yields 6.52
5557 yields 6.57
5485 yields 5.96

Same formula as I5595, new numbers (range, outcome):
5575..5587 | 8.21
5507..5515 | 6.02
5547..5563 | 7.18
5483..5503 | 9.07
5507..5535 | 6.59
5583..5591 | 6.7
